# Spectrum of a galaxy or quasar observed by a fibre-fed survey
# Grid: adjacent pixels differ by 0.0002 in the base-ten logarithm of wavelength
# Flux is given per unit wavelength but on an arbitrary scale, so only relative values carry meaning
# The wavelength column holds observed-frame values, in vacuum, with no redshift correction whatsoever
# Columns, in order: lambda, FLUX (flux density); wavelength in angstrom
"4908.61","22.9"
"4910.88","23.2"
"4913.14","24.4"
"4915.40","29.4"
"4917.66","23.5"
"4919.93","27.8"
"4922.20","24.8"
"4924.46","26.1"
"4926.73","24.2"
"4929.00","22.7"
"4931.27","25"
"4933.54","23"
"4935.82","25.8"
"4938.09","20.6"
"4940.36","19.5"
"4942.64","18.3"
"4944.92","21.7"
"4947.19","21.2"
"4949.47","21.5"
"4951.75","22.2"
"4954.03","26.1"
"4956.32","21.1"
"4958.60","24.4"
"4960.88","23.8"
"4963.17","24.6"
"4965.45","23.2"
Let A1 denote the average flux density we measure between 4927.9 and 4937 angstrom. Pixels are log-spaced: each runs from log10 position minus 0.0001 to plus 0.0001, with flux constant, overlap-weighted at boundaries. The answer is 24.1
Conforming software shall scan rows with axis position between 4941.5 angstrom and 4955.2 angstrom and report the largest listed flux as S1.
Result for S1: 26.1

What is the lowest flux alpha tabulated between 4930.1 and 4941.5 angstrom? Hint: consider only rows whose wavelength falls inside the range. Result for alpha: 19.5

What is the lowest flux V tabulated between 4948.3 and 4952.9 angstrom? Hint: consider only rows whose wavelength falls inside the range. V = 21.5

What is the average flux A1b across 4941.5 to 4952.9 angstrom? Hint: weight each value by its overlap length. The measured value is 21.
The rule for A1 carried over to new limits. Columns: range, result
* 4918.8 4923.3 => 26.3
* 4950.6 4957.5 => 23.1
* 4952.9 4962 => 23.8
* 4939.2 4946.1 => 19.9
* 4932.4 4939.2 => 23.1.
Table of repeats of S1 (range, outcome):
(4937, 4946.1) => 21.7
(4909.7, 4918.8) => 29.4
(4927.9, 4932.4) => 25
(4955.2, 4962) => 24.4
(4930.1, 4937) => 25.8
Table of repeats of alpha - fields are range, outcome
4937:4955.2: 18.3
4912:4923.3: 23.5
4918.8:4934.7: 22.7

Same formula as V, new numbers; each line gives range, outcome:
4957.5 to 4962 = 23.8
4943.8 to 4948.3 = 21.2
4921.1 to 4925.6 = 24.8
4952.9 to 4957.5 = 21.1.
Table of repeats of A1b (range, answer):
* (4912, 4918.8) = 25.8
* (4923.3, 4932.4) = 24.5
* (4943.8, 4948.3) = 21.5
